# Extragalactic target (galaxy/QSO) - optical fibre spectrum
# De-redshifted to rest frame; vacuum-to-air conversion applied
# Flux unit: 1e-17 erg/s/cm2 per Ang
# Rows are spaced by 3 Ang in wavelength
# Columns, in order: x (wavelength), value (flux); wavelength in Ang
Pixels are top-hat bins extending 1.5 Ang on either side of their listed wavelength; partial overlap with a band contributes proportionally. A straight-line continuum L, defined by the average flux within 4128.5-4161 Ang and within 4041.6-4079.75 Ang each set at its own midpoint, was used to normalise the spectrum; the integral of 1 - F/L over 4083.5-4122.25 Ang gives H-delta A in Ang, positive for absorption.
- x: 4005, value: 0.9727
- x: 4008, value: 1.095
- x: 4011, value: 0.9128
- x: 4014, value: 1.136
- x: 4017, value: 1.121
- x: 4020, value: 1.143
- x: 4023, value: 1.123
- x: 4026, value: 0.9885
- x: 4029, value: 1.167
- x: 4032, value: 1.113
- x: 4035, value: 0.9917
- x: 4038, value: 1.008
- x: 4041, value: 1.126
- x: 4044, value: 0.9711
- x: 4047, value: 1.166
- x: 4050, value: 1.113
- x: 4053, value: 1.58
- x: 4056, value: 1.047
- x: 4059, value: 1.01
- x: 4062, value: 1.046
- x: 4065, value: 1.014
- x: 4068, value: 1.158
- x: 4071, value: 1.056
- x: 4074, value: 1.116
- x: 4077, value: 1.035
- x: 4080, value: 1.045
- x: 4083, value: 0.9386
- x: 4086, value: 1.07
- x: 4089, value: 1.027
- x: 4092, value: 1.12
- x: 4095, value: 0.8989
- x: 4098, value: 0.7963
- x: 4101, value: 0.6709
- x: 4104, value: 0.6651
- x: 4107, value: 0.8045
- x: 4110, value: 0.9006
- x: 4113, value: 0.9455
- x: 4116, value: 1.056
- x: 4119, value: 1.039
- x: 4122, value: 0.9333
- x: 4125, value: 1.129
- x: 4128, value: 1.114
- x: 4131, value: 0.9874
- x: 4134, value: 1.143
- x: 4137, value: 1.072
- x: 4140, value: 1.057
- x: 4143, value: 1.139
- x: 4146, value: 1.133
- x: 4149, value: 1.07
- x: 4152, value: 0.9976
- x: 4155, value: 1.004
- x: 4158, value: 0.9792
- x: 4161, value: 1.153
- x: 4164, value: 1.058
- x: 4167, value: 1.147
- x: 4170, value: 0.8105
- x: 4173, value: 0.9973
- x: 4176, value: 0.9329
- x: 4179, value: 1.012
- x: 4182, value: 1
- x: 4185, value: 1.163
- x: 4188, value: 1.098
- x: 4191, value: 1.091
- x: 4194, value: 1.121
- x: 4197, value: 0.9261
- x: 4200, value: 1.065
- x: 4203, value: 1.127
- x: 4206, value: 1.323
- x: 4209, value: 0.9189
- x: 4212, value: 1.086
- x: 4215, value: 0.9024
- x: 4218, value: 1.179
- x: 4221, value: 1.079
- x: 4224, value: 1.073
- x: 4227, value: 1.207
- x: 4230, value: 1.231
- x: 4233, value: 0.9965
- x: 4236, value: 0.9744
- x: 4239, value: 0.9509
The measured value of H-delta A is 6.0 Ang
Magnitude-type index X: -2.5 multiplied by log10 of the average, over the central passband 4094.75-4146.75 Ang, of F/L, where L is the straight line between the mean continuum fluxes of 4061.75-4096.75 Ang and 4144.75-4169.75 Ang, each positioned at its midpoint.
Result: 0.08 mag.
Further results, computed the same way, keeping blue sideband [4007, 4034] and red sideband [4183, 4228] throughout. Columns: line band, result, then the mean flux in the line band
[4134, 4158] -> 0.02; 1.07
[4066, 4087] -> 0.03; 1.06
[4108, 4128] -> 0.09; 1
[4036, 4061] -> -0.04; 1.12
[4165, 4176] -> 0.11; 0.981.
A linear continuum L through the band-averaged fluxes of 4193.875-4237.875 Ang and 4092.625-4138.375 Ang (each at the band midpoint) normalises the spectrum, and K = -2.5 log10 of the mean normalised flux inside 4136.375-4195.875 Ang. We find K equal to -0.040 mag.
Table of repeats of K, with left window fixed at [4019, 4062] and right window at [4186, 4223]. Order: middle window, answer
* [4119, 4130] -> 0.04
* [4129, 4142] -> 0.02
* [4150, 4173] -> 0.07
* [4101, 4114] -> 0.33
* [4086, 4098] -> 0.11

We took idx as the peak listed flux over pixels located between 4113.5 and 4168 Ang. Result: 1.153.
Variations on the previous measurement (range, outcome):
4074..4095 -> 1.12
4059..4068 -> 1.158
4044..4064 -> 1.58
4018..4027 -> 1.143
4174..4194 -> 1.163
